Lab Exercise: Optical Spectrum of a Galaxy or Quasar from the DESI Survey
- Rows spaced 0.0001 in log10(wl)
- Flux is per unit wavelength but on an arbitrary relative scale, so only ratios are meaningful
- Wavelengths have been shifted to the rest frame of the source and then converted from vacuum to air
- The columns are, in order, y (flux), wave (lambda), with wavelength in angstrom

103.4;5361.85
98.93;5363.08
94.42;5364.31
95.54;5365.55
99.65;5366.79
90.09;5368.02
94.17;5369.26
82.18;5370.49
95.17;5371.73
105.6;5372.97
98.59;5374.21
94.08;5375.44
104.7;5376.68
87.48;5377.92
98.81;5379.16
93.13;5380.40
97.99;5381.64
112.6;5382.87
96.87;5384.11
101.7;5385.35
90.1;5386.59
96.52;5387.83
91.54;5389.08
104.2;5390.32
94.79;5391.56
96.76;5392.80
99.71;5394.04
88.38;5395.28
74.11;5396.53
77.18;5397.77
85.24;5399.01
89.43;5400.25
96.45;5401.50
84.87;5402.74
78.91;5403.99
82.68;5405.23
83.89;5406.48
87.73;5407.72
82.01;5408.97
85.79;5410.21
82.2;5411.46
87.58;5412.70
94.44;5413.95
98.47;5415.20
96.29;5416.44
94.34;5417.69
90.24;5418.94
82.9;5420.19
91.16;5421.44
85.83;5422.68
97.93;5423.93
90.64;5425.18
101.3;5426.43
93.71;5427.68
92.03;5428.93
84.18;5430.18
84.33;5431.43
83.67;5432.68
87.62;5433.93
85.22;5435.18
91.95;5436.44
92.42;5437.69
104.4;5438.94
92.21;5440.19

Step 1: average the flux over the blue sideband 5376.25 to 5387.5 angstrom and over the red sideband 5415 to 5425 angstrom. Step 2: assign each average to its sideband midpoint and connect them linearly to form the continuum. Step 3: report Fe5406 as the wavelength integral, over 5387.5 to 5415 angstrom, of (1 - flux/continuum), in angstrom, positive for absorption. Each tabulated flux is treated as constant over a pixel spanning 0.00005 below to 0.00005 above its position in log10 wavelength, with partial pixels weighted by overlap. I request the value 1.9 angstrom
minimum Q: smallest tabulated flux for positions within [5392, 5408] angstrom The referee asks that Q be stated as 74.11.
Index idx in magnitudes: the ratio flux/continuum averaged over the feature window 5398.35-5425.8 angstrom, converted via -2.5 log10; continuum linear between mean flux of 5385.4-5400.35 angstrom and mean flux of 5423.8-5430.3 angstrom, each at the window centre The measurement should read 0.05 mag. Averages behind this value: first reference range 91.1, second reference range 93.6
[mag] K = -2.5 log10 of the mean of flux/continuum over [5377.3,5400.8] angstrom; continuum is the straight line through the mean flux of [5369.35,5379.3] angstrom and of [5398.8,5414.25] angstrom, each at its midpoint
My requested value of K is -0.03 mag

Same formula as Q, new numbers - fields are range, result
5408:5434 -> 82.01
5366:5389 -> 82.18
